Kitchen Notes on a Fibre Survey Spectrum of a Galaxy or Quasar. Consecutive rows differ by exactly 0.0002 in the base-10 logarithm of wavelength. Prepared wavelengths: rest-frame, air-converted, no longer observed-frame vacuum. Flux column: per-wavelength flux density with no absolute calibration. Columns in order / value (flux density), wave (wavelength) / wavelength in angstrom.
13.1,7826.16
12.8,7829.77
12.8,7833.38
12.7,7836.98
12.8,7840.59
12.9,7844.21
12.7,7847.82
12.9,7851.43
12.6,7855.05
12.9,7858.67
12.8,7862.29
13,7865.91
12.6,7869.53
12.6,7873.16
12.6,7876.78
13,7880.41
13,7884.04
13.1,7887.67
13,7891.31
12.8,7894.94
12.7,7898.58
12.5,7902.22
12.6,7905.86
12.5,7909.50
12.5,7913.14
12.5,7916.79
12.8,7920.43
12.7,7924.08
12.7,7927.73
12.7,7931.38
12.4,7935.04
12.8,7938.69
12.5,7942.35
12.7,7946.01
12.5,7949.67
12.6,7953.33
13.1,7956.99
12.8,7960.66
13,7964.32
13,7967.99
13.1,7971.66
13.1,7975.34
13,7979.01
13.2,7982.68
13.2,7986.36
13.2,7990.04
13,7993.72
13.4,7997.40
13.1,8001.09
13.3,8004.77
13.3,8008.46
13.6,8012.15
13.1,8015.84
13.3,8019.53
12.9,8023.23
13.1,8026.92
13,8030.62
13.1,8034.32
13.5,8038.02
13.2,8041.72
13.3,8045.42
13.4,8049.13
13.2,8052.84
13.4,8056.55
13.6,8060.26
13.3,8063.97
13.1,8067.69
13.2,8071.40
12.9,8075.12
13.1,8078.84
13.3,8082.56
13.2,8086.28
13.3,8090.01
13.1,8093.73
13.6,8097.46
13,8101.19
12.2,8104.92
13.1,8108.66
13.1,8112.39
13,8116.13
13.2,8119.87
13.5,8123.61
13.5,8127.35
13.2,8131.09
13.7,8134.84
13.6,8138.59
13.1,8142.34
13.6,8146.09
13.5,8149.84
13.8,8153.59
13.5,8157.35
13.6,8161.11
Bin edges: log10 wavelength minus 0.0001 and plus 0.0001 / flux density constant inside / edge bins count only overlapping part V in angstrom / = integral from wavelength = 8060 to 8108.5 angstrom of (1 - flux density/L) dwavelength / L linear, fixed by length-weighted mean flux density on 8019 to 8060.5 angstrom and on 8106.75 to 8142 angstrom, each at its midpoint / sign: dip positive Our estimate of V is 0.52 angstrom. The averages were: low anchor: 13.2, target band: 13.1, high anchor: 13.3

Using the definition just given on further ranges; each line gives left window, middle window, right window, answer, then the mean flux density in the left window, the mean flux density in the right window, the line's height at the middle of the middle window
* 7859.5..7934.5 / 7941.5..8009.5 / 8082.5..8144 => -0.54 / 12.7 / 13.2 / 12.9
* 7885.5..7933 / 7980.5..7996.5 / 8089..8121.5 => -0.39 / 12.7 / 13.1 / 12.8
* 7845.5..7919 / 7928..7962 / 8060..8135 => 0.52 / 12.7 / 13.2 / 12.9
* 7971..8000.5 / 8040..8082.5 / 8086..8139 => -0.21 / 13.1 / 13.2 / 13.2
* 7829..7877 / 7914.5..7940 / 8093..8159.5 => 0.52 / 12.8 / 13.3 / 12.9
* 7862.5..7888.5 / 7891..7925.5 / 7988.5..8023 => 0.77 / 12.8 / 13.2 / 12.9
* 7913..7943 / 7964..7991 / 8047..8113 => -0.62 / 12.6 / 13.2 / 12.8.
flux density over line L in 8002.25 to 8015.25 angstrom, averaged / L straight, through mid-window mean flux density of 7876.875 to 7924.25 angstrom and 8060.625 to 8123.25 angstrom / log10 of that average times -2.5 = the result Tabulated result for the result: -0.03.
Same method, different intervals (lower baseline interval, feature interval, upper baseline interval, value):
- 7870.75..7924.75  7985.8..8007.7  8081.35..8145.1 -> -0.021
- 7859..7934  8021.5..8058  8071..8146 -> -0.013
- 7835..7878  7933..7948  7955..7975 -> 0.030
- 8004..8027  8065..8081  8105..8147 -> 0.013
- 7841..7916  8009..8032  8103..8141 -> -0.013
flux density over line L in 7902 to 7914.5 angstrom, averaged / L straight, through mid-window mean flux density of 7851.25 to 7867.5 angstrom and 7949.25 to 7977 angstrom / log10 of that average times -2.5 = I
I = 0.03 mag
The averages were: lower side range 12.8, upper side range 12.9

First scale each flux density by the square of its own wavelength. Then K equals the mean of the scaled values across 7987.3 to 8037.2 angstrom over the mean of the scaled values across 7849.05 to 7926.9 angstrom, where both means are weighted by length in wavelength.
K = 1.1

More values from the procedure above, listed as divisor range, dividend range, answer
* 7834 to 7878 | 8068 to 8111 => 1.09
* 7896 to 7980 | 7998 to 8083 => 1.07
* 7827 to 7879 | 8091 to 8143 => 1.11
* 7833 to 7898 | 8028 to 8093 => 1.08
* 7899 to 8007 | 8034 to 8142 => 1.07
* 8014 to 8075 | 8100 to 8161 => 1.03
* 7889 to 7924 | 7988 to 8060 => 1.08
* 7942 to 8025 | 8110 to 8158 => 1.07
